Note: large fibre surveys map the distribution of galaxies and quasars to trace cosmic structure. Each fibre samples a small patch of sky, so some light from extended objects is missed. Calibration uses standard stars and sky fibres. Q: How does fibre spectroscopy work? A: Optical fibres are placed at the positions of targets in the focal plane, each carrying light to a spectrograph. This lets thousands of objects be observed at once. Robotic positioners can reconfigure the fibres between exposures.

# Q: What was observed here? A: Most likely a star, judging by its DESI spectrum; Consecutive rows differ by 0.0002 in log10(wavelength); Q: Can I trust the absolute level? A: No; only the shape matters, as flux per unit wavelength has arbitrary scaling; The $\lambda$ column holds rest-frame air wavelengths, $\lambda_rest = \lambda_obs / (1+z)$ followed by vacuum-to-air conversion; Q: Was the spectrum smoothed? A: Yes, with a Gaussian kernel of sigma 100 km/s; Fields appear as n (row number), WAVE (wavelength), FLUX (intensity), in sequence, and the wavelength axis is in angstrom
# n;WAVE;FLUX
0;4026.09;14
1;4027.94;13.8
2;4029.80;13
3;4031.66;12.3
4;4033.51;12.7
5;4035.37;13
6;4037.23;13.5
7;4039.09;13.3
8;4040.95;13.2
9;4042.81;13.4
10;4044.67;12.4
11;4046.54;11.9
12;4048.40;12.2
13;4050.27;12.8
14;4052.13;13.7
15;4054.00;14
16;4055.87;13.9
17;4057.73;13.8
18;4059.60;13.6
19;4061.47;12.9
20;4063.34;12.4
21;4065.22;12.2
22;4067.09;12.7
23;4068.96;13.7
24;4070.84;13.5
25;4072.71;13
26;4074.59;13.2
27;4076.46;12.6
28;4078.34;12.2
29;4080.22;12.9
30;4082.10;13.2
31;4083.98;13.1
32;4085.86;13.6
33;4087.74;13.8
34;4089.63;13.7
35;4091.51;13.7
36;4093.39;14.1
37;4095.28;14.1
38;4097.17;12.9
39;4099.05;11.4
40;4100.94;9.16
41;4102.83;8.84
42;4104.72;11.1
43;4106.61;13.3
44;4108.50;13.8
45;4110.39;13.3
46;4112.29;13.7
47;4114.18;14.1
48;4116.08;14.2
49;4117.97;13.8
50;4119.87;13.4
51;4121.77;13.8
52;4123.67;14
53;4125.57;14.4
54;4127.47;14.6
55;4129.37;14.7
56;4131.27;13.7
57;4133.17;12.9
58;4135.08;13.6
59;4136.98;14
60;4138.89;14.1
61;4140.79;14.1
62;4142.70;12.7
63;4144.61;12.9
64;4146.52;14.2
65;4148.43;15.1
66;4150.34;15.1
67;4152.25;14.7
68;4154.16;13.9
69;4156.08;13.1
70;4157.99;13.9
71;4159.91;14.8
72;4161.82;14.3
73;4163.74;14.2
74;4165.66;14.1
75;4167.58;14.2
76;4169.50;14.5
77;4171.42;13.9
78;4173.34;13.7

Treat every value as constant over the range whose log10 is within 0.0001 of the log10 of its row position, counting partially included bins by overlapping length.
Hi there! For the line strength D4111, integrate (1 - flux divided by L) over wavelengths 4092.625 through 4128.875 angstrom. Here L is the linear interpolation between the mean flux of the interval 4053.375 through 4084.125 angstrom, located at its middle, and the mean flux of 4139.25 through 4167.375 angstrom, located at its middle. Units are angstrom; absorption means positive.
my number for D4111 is 1.4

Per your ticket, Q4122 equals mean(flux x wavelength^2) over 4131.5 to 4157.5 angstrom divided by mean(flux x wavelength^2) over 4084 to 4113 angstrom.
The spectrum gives 1.12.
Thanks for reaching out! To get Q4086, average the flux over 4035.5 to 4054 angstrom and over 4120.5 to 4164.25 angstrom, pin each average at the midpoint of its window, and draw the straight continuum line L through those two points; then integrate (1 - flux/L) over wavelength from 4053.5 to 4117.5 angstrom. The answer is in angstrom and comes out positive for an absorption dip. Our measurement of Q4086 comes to 2.0 angstrom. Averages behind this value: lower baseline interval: 13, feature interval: 13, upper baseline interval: 14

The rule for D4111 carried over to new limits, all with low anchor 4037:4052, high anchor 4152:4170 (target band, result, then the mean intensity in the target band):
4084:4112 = 1.61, 12.7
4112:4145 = -0.14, 13.8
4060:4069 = 0.23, 12.7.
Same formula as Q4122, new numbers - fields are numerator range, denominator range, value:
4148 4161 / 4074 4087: 1.15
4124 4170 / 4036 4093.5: 1.11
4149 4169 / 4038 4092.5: 1.14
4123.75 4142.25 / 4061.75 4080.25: 1.12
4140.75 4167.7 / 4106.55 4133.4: 1.03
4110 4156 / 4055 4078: 1.10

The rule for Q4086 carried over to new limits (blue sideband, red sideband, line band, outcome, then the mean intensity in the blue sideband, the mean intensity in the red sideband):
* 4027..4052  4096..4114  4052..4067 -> -0.71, 12.9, 12.1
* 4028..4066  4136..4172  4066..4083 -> 0.40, 13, 14.1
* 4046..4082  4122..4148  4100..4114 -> 1.58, 13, 13.9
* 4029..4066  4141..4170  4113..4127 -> -0.23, 13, 14.1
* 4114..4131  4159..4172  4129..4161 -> 0.54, 14.1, 14.3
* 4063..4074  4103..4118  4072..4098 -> -0.54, 12.9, 13.2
